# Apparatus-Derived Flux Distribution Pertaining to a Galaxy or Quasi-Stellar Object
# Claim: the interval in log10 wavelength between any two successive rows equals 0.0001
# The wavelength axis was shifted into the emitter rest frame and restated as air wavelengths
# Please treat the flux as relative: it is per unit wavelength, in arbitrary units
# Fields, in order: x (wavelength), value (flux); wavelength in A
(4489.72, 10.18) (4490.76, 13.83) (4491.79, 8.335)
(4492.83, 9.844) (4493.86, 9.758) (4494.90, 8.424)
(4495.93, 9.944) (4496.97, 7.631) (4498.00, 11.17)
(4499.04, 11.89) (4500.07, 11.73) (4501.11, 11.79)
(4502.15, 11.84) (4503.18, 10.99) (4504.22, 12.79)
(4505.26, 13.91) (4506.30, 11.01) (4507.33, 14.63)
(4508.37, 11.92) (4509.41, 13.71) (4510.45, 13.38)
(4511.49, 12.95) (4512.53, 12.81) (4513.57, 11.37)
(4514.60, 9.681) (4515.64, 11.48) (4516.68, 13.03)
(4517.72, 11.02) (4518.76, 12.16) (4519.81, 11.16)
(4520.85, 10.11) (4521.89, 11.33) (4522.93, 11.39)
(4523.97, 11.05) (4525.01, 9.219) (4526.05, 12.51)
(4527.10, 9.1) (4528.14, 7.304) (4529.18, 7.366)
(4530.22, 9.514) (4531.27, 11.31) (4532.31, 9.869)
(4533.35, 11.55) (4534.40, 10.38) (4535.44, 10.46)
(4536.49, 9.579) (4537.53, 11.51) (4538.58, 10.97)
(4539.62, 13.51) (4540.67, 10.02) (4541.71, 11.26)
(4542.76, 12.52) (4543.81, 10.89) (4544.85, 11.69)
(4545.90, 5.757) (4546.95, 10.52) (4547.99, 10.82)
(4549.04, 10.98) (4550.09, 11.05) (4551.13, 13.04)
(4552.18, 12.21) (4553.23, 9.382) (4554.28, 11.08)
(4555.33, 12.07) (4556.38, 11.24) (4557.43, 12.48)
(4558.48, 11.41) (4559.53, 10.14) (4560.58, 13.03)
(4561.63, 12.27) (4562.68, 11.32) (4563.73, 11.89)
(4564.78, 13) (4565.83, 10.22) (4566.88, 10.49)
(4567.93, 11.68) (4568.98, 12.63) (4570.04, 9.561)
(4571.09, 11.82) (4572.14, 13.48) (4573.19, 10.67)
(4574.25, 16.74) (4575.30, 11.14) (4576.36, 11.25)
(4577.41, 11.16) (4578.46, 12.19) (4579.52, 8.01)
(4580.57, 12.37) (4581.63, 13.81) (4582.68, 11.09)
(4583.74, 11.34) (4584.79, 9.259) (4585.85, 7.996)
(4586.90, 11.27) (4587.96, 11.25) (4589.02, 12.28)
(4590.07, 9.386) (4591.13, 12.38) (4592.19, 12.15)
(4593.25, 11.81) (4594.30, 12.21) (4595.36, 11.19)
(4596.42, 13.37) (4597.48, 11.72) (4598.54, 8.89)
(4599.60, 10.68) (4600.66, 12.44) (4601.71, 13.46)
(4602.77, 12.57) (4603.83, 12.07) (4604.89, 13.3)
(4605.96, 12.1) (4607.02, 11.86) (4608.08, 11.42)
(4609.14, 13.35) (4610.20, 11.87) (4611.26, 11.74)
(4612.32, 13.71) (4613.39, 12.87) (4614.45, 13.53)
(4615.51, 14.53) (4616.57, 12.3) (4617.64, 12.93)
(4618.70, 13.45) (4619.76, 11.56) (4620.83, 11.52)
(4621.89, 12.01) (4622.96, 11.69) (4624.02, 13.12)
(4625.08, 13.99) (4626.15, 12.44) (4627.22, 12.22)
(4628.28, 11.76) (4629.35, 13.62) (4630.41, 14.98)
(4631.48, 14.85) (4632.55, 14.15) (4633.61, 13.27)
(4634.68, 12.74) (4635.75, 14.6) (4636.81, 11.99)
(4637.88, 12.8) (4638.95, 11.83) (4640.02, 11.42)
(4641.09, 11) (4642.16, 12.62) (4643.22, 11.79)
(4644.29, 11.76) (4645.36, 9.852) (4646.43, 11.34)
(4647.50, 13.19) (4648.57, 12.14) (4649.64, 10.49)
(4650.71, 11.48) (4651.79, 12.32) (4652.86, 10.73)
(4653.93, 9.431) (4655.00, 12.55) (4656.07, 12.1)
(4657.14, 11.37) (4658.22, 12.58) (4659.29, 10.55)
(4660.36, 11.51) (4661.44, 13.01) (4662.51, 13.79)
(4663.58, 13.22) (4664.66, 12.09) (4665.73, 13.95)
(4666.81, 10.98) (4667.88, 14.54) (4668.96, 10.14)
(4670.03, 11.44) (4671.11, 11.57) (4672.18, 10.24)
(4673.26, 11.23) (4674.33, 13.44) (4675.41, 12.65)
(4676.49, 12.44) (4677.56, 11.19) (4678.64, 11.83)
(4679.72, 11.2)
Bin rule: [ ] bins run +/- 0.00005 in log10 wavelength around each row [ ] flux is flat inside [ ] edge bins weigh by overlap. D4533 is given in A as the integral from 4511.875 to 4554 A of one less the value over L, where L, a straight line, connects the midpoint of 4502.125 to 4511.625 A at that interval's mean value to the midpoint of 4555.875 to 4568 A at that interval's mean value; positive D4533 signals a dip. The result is 4.9 A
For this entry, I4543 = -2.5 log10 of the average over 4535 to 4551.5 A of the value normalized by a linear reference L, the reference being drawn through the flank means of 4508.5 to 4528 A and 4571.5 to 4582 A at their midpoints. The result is 0.08 mag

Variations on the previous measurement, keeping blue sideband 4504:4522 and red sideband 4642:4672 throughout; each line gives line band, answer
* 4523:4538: 0.198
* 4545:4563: 0.088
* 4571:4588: 0.051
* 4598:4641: -0.062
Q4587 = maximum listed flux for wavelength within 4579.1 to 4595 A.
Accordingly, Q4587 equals 13.81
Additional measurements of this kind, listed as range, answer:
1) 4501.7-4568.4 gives 14.63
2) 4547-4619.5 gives 16.74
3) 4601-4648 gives 14.98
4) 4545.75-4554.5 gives 13.04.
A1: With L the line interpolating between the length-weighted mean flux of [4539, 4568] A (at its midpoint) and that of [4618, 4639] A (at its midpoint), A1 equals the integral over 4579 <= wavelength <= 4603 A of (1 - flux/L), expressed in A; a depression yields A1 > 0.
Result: 1.6 A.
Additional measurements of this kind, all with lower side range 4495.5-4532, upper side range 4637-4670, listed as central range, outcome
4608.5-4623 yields -1.19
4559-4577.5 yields -0.52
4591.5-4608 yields -0.48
